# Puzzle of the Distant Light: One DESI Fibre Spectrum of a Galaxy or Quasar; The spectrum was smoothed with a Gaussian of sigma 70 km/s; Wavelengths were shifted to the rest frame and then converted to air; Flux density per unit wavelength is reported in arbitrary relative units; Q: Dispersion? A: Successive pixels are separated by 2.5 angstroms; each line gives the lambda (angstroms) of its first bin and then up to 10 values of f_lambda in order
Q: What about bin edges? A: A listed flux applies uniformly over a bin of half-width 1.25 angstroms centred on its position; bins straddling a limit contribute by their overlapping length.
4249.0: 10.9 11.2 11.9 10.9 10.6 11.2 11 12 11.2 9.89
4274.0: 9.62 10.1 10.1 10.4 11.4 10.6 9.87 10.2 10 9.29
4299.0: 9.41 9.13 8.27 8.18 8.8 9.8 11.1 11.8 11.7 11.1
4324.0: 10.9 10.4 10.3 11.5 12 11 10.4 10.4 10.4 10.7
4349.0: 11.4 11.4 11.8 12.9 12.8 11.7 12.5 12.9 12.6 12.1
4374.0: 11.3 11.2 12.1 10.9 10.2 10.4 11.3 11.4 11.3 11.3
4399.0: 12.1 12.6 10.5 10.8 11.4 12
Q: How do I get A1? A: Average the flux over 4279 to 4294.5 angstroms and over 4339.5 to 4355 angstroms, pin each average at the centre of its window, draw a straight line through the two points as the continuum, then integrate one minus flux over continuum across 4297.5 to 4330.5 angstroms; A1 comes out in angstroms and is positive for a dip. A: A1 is 1.8 angstroms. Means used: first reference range 10.4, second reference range 11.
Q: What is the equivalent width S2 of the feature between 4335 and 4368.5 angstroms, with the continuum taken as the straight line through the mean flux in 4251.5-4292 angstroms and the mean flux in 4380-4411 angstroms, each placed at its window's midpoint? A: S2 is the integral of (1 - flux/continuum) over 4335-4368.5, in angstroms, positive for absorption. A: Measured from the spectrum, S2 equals -1.7 angstroms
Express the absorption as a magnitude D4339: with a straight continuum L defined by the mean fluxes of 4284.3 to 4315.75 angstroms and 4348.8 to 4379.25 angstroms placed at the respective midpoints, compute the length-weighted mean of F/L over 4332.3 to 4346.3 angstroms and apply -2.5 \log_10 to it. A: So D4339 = 0.03 mag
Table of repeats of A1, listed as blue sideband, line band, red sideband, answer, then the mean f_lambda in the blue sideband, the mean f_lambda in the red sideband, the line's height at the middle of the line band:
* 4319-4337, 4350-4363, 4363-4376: -0.3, 11.1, 12.2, 11.9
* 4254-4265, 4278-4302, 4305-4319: 0.9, 11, 10.1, 10.5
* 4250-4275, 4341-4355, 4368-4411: 0.3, 11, 11.4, 11.2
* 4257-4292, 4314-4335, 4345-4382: 0.2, 10.6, 11.9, 11.3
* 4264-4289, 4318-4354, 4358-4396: 0.7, 10.6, 11.6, 11.2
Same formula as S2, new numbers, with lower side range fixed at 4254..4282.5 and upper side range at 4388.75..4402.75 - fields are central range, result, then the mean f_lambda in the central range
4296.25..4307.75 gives 2.2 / 8.82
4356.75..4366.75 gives -0.9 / 12.5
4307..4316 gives 0.9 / 9.91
